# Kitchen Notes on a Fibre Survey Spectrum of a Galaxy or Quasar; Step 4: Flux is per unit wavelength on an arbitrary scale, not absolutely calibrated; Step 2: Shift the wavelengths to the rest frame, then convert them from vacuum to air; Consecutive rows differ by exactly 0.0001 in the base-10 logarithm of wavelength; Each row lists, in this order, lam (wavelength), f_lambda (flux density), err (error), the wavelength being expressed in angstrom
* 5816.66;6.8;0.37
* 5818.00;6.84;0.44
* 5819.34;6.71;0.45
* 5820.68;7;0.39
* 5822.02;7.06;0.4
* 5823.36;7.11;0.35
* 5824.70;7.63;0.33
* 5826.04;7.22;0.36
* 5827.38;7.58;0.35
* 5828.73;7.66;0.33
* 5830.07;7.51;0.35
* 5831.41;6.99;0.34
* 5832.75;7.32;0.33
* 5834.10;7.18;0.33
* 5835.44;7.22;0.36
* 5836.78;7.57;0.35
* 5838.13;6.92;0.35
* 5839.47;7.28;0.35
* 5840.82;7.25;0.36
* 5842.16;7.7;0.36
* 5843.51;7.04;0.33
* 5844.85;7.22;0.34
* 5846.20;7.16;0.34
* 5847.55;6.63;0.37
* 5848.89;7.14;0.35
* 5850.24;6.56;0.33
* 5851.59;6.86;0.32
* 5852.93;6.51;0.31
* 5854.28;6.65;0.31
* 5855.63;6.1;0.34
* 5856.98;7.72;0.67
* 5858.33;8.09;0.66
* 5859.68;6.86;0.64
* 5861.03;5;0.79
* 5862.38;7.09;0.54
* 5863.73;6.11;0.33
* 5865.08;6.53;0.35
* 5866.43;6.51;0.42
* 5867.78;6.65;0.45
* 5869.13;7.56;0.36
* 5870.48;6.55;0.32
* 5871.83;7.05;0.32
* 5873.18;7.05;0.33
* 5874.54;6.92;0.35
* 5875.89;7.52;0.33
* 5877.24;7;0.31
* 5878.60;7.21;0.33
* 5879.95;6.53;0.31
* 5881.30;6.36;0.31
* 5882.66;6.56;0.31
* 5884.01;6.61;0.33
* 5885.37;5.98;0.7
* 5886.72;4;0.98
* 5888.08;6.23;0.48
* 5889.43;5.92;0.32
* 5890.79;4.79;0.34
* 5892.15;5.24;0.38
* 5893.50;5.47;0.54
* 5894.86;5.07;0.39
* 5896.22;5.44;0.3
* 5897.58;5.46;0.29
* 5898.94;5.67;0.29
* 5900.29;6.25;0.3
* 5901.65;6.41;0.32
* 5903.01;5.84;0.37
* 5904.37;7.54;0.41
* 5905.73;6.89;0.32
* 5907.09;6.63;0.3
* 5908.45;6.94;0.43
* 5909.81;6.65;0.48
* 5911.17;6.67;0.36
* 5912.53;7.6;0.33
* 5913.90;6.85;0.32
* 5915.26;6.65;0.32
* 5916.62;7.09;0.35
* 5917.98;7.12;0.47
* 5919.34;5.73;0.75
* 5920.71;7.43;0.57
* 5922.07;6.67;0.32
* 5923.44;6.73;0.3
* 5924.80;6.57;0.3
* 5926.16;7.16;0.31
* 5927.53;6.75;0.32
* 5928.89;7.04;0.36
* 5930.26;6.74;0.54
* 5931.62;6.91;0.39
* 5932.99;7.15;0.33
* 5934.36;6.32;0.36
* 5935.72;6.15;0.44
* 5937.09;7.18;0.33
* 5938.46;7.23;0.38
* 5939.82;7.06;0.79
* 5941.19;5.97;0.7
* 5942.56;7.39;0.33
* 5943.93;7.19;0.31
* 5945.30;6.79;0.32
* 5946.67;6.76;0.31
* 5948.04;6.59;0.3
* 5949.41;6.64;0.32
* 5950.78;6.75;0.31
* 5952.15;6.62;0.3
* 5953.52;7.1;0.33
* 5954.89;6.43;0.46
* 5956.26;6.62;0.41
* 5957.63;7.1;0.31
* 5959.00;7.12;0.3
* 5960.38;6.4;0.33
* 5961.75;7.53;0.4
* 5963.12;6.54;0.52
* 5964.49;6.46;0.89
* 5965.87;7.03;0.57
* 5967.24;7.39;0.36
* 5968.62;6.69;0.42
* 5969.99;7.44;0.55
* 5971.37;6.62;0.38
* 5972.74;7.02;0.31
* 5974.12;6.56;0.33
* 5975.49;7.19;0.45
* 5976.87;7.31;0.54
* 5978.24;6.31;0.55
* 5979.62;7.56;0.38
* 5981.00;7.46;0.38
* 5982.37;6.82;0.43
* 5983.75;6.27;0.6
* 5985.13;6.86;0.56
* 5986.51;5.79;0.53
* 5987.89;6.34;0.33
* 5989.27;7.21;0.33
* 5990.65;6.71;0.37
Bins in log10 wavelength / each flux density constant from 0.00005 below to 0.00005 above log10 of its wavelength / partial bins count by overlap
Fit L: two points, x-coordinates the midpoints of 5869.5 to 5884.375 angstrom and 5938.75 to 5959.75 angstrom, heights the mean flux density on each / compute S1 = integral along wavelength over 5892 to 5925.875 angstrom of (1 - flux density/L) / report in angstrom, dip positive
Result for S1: 2.0 angstrom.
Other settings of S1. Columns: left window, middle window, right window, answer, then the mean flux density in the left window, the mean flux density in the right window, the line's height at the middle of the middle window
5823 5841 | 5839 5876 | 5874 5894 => -0.80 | 7.32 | 6.16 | 6.75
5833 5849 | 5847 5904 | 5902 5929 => 5.26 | 7.2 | 6.82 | 7.02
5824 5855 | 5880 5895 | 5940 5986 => 2.84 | 7.16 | 6.86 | 7.05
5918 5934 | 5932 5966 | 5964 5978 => 0.40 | 6.81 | 6.96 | 6.88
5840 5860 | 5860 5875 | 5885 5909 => -0.10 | 7.04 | 5.87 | 6.6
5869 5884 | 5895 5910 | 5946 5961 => 1.23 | 6.9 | 6.74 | 6.85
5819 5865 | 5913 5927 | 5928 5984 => 0.23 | 7.04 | 6.87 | 6.92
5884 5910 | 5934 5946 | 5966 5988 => -0.73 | 5.92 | 6.87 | 6.43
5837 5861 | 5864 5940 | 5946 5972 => 4.26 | 6.99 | 6.83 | 6.92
